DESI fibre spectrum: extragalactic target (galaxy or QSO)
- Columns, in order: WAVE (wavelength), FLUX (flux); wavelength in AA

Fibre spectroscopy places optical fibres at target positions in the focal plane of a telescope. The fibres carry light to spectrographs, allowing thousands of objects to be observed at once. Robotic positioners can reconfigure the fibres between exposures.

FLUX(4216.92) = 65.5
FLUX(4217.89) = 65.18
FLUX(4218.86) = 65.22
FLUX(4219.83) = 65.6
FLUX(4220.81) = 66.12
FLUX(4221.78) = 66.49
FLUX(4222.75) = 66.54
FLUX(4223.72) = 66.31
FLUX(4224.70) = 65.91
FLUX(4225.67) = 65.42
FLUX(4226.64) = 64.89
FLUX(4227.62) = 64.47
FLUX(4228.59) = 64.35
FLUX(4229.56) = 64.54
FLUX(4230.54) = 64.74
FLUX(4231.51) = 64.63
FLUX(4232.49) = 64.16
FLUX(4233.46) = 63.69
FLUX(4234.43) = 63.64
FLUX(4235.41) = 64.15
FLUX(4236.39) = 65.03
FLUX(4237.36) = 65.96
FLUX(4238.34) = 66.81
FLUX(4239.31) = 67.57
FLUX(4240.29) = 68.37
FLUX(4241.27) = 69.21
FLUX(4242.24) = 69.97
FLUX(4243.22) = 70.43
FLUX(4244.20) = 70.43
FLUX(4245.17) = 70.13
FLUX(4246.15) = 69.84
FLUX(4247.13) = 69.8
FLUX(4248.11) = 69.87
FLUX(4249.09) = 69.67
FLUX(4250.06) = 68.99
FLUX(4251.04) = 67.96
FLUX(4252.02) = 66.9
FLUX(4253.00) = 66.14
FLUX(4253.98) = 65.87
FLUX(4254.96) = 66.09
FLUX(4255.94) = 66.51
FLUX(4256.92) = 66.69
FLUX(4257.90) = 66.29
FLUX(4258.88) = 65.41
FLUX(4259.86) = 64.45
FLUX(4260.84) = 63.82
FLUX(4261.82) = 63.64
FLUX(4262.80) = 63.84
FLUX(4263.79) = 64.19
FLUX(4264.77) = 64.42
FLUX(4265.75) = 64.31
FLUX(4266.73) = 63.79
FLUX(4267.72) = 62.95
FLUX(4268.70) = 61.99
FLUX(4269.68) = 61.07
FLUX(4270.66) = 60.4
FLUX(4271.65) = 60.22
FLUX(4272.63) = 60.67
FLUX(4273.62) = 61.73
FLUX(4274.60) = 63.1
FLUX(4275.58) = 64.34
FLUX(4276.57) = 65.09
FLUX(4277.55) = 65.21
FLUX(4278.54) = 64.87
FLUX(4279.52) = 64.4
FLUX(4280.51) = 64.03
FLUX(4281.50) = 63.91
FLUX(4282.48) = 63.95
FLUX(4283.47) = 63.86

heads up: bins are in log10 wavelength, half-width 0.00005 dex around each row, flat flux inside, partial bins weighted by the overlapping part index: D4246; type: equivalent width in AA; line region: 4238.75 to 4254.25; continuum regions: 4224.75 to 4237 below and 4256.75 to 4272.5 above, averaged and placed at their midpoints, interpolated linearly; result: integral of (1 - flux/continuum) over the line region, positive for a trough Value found -1.2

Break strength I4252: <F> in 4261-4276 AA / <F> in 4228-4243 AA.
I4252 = 0.95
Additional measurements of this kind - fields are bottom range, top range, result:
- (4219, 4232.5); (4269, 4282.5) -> 0.97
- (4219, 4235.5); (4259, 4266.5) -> 0.99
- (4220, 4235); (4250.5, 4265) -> 1.01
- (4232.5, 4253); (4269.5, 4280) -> 0.93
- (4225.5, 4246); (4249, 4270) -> 0.98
